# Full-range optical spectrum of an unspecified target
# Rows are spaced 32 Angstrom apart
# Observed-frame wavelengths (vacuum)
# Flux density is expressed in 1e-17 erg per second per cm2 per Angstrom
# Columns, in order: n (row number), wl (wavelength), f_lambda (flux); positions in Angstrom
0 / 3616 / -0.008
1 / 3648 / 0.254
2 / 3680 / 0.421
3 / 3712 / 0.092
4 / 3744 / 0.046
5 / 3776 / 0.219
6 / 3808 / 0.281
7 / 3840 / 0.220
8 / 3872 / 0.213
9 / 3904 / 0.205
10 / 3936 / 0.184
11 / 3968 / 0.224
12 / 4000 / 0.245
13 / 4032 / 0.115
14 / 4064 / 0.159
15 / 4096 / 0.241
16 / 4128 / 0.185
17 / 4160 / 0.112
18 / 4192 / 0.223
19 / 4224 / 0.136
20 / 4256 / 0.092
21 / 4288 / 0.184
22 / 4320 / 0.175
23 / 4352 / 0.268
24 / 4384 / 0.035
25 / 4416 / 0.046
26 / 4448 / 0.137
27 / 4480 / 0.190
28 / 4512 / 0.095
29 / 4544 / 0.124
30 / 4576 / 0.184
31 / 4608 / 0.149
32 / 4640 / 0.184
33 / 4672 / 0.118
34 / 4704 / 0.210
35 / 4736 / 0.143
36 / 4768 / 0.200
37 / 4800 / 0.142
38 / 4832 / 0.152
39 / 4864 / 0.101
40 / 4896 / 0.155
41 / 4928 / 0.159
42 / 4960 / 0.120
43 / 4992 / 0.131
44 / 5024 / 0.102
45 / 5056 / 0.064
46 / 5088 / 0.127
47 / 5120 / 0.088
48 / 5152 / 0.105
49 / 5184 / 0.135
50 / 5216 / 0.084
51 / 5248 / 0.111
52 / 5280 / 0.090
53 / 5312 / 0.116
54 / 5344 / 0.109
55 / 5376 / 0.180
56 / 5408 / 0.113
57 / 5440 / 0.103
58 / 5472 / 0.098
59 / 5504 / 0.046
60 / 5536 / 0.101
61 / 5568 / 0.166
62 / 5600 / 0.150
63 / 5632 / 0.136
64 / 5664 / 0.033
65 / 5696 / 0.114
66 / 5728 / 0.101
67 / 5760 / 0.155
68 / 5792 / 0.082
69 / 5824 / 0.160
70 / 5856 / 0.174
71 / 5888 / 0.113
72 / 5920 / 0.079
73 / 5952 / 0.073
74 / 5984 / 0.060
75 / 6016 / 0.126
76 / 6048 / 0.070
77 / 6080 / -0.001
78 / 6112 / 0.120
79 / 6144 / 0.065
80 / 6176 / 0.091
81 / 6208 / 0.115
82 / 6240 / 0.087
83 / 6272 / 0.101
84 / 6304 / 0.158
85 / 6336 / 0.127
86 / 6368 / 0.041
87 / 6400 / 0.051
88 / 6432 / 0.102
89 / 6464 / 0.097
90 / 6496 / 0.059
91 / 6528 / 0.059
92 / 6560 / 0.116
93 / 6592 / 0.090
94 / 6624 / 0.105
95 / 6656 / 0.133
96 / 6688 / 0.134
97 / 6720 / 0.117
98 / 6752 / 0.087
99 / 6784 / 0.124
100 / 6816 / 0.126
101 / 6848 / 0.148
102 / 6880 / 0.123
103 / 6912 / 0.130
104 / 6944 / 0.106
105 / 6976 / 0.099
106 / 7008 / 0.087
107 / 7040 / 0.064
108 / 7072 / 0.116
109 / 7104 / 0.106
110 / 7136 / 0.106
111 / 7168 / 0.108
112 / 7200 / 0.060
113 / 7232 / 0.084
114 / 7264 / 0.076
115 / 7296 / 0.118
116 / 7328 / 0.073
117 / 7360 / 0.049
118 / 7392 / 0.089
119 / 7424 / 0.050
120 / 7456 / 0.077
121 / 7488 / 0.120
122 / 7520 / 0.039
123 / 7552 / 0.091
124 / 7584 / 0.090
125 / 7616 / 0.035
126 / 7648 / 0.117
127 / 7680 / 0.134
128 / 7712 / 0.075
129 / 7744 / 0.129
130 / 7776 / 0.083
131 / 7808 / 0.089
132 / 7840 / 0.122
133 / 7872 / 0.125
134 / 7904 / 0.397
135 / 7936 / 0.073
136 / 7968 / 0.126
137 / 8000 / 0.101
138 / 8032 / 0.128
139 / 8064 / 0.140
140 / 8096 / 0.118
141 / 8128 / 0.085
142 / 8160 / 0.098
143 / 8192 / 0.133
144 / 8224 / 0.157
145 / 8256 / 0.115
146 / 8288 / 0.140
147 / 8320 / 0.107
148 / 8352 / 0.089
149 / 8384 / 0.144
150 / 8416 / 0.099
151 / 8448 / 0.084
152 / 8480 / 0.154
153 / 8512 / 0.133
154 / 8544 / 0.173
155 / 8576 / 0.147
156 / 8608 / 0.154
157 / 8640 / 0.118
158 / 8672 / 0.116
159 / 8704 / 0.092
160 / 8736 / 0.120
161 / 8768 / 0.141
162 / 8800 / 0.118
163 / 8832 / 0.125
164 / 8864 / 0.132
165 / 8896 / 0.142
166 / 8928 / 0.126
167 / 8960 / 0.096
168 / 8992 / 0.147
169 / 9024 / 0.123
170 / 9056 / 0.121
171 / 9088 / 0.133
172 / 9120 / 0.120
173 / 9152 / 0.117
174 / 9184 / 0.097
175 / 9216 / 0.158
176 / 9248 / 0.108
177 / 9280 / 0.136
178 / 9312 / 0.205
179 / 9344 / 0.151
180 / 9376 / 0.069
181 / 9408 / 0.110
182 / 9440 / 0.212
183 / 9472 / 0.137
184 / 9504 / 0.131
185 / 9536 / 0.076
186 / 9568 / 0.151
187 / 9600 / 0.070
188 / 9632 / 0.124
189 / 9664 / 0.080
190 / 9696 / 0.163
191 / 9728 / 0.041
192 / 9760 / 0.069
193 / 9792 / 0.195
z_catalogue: 1.122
